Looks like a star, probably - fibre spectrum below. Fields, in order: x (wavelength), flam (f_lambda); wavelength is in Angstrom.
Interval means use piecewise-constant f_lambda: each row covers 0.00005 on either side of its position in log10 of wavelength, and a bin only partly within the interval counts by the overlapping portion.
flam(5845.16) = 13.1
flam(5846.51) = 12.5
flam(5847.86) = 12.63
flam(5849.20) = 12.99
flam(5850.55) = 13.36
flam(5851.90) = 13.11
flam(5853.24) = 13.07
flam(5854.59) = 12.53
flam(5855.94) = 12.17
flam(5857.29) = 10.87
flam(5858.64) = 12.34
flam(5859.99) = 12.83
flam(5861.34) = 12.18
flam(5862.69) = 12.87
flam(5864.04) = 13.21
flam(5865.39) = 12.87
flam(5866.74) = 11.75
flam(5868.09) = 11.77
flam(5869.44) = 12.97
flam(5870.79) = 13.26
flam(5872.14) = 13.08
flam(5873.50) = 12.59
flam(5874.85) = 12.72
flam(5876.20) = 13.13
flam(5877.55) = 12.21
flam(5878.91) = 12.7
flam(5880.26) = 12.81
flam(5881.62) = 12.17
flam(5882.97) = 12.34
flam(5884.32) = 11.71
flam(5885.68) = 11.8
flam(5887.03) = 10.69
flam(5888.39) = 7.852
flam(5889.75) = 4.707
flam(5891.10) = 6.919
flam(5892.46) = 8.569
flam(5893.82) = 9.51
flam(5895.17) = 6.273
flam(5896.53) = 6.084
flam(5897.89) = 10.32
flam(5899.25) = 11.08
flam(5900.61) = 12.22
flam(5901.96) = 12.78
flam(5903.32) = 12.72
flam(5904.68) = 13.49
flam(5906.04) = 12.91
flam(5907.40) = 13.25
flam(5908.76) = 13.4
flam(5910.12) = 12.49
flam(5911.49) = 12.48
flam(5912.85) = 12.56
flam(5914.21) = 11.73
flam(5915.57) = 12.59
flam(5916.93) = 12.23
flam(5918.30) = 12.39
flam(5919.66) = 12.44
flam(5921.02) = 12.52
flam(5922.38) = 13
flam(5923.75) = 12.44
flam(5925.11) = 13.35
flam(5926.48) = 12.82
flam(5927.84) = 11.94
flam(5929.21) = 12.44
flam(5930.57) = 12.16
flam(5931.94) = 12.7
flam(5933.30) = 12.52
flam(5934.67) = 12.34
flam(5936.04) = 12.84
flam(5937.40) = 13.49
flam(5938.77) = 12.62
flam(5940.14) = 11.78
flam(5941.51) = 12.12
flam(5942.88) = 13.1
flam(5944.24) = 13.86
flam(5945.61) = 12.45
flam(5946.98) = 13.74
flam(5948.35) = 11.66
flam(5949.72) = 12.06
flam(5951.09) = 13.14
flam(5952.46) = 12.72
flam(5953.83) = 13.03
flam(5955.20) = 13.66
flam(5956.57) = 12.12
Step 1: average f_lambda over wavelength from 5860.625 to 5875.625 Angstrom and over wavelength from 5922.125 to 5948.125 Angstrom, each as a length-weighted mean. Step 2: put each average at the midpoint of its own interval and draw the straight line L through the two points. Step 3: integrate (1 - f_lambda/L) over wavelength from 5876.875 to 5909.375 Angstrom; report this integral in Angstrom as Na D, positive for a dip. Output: 4.9 Angstrom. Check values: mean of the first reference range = 12.7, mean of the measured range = 10.8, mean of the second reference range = 12.7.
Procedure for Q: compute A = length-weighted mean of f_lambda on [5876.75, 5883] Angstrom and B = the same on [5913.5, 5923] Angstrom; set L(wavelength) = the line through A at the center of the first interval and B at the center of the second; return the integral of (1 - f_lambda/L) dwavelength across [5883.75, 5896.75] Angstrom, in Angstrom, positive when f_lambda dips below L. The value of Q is 4.2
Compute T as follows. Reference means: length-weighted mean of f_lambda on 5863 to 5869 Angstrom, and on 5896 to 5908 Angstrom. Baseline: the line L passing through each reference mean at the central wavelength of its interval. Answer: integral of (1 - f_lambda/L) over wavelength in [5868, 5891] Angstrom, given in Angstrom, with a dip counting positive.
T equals 1.2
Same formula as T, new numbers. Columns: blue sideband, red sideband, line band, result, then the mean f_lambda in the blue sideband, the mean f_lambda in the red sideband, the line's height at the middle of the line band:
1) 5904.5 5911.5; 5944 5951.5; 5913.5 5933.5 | 0.6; 13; 12.7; 12.9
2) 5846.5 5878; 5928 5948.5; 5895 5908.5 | 1.4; 12.6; 12.7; 12.6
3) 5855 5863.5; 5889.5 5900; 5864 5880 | -2.9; 12.2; 8.09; 10.7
